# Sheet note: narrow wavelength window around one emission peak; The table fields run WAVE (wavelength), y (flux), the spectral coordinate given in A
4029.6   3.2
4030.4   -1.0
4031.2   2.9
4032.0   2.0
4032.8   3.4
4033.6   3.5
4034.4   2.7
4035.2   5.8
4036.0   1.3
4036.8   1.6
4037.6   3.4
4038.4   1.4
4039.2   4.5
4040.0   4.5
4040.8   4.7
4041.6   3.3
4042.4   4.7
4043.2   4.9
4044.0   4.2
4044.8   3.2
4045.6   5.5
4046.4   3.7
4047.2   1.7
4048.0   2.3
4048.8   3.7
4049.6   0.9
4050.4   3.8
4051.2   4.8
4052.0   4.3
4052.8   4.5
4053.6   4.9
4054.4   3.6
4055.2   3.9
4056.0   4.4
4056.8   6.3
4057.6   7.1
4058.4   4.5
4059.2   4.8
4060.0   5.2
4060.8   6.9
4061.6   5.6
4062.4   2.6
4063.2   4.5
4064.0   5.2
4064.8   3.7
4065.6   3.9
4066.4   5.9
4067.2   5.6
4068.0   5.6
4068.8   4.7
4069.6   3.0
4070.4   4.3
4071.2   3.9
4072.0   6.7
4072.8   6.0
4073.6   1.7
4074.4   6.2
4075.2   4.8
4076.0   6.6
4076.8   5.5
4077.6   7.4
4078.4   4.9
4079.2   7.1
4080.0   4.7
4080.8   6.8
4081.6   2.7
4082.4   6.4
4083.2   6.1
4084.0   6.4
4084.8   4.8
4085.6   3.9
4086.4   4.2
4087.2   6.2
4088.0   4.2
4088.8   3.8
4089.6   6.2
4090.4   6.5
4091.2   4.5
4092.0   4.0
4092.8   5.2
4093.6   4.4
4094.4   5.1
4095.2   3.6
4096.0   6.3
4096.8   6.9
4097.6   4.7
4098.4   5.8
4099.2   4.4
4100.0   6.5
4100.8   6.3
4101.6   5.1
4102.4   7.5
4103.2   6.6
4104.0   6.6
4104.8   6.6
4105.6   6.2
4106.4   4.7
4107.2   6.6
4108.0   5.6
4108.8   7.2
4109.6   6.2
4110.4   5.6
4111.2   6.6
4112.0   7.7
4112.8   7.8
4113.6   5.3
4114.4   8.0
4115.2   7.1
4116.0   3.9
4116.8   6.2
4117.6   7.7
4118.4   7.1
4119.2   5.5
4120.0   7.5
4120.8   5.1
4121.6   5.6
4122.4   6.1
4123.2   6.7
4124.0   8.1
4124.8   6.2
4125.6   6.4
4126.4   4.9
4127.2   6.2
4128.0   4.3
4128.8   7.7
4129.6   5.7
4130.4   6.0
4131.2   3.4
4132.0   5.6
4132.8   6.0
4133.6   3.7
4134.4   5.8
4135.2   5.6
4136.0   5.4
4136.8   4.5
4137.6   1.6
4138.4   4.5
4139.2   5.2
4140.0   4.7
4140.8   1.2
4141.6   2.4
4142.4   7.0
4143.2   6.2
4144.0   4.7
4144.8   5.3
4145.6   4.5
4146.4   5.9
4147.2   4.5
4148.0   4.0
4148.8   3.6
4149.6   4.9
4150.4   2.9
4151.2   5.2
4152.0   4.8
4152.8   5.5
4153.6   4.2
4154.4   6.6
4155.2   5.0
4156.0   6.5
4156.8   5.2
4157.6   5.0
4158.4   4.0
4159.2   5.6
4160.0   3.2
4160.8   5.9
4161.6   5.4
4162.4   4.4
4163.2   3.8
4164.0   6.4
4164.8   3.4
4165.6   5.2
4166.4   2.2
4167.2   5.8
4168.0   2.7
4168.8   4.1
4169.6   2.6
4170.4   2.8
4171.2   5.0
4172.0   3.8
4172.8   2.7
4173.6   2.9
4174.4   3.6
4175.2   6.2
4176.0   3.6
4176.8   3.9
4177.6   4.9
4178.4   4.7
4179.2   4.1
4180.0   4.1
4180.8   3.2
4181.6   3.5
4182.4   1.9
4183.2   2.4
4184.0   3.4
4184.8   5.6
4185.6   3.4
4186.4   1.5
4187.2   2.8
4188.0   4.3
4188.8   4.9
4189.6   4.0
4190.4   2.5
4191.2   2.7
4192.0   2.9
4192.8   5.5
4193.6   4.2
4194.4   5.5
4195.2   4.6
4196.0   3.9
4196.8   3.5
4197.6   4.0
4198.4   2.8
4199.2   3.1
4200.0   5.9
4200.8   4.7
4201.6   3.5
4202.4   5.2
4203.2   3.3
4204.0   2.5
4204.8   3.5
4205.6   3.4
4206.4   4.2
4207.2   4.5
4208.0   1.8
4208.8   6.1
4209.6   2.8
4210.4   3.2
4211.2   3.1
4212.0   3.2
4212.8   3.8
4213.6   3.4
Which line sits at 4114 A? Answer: C IV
